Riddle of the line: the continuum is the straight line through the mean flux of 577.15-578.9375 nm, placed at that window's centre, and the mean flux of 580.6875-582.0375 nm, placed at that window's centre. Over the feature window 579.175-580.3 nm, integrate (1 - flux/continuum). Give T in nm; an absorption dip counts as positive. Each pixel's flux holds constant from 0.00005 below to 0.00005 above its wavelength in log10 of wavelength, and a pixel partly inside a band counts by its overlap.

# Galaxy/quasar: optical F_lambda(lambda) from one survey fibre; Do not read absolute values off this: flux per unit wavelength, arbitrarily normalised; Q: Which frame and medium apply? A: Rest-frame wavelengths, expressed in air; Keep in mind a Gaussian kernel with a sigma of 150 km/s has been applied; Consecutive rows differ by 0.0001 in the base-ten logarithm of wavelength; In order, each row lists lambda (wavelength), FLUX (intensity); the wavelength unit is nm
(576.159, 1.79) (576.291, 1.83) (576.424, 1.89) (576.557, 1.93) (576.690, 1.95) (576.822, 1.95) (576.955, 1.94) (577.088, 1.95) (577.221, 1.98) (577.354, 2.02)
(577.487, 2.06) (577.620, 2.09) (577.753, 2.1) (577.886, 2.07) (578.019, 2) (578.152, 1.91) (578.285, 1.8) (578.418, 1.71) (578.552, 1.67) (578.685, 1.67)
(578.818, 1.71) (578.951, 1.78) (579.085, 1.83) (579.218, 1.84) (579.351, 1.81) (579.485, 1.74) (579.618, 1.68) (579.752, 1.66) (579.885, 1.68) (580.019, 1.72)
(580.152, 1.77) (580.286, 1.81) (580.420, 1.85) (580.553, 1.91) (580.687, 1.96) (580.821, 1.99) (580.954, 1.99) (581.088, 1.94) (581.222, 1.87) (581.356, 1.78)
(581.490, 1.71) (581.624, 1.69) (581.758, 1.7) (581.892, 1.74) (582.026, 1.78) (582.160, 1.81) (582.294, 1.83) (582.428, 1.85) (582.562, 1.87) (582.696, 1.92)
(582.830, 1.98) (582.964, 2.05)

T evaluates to 0.07 nm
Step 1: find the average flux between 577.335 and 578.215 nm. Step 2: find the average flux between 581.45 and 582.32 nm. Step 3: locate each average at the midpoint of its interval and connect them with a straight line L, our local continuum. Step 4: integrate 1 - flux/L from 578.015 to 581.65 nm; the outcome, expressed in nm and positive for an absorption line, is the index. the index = 0.17 nm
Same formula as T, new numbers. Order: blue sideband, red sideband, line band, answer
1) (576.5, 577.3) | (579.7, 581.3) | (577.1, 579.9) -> 0.08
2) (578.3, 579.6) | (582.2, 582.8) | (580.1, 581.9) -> -0.02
